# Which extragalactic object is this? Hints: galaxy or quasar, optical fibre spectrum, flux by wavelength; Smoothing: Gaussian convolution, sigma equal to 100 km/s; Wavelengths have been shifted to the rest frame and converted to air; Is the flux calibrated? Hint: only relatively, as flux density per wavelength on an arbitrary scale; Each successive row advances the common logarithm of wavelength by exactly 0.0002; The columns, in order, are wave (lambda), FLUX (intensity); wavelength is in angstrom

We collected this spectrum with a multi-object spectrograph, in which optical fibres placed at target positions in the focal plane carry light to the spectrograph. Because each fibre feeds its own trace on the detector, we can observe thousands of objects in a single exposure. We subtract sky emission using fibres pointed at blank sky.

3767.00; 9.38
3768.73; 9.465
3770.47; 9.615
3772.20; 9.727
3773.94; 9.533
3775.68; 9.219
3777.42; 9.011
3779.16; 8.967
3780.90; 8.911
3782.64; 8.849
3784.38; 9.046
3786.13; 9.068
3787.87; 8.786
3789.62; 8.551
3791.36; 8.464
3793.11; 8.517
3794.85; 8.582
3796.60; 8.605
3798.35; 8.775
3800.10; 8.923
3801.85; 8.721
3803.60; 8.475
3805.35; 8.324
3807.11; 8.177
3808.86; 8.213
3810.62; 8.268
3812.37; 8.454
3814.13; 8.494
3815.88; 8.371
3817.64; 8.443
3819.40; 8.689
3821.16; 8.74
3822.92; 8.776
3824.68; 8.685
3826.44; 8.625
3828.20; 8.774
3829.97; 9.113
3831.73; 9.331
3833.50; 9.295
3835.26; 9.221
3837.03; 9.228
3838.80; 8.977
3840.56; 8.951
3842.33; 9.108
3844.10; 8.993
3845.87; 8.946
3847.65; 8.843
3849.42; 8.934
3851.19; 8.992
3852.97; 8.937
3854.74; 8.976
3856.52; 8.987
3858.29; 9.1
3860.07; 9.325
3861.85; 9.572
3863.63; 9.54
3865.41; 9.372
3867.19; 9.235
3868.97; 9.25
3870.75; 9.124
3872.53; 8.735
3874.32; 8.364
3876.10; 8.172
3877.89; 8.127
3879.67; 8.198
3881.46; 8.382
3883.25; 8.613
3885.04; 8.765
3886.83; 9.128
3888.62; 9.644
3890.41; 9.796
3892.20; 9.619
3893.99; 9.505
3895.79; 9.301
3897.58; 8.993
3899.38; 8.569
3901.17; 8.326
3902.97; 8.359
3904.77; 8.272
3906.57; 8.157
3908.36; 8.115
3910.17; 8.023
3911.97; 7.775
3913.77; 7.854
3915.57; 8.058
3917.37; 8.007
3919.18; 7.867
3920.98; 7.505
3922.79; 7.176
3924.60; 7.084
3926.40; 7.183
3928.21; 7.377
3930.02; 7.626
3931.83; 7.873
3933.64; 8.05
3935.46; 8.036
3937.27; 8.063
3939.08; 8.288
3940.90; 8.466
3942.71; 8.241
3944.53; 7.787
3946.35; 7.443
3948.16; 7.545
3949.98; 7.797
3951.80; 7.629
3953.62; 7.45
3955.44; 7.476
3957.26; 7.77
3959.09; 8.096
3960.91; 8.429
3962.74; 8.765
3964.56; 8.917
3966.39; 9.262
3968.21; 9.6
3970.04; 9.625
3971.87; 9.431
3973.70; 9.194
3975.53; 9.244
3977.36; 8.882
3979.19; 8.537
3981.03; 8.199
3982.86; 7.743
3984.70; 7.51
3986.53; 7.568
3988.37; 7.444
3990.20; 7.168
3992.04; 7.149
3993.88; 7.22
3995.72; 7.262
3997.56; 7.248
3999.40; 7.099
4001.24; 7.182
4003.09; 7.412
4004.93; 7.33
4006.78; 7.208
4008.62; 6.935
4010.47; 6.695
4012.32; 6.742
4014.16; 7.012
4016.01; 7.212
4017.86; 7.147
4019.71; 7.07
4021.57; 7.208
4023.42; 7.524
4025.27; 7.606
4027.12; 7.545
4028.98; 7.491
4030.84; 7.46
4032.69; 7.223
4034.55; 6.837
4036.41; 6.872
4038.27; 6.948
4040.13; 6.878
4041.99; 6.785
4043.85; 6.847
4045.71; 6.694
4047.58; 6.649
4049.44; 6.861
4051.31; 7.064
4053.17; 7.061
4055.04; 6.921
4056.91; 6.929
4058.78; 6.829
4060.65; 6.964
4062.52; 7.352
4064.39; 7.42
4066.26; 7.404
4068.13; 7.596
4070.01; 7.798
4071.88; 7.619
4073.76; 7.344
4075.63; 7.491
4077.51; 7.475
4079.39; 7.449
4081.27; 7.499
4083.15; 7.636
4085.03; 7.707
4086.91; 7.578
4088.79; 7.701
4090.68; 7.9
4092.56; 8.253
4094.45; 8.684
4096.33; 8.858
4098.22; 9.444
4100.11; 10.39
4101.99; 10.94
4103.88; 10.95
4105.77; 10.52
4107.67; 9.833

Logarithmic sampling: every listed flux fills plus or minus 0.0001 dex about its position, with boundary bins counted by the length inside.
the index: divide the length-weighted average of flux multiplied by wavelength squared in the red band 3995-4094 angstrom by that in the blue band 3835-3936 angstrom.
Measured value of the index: 0.92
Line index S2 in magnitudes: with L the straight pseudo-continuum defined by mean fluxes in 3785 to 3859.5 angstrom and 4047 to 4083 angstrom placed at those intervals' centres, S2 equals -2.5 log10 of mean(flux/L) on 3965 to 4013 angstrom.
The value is -0.02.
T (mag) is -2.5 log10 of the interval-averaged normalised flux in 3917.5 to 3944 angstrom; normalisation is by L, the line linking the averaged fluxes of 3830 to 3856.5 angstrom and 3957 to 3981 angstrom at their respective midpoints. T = 0.15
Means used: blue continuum 9.05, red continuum 8.91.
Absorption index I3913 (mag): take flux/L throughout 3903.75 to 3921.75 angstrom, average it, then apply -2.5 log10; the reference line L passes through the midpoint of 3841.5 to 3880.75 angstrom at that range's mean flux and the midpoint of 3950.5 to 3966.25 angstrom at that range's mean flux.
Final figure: 0.07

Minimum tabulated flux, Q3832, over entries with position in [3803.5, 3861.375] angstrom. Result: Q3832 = 8.177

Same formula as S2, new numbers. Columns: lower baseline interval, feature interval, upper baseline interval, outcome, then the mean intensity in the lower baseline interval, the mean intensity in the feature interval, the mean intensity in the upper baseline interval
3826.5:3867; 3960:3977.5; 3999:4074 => -0.168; 9.11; 9.15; 7.14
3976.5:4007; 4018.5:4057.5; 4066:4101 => 0.103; 7.54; 7.07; 8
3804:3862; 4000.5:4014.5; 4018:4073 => 0.058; 8.83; 7.06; 7.15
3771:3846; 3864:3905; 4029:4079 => -0.074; 8.82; 8.88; 7.14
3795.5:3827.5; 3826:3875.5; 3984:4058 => -0.099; 8.54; 9.06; 7.12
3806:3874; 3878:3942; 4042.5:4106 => 0.040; 8.91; 8.28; 7.85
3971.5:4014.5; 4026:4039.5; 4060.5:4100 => 0.077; 7.63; 7.19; 7.84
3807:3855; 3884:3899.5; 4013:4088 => -0.112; 8.81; 9.29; 7.23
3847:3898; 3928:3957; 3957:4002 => 0.086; 9.02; 7.83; 8.19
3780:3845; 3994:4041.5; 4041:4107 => 0.127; 8.75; 7.16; 7.86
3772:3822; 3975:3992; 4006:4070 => -0.070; 8.71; 7.96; 7.1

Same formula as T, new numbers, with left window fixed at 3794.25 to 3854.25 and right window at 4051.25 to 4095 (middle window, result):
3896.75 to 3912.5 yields 0.01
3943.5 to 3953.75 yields 0.07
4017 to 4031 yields 0.05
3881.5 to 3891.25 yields -0.08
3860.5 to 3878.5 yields -0.05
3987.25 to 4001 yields 0.09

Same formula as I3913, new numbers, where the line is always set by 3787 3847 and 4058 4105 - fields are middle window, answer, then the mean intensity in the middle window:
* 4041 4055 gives 0.19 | 6.86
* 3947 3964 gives 0.07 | 7.9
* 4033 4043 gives 0.19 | 6.88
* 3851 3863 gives -0.06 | 9.14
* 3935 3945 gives 0.04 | 8.17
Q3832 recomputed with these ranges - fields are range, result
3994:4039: 6.695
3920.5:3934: 7.084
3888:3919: 7.775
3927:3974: 7.377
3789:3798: 8.464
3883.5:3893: 8.765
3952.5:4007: 7.099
